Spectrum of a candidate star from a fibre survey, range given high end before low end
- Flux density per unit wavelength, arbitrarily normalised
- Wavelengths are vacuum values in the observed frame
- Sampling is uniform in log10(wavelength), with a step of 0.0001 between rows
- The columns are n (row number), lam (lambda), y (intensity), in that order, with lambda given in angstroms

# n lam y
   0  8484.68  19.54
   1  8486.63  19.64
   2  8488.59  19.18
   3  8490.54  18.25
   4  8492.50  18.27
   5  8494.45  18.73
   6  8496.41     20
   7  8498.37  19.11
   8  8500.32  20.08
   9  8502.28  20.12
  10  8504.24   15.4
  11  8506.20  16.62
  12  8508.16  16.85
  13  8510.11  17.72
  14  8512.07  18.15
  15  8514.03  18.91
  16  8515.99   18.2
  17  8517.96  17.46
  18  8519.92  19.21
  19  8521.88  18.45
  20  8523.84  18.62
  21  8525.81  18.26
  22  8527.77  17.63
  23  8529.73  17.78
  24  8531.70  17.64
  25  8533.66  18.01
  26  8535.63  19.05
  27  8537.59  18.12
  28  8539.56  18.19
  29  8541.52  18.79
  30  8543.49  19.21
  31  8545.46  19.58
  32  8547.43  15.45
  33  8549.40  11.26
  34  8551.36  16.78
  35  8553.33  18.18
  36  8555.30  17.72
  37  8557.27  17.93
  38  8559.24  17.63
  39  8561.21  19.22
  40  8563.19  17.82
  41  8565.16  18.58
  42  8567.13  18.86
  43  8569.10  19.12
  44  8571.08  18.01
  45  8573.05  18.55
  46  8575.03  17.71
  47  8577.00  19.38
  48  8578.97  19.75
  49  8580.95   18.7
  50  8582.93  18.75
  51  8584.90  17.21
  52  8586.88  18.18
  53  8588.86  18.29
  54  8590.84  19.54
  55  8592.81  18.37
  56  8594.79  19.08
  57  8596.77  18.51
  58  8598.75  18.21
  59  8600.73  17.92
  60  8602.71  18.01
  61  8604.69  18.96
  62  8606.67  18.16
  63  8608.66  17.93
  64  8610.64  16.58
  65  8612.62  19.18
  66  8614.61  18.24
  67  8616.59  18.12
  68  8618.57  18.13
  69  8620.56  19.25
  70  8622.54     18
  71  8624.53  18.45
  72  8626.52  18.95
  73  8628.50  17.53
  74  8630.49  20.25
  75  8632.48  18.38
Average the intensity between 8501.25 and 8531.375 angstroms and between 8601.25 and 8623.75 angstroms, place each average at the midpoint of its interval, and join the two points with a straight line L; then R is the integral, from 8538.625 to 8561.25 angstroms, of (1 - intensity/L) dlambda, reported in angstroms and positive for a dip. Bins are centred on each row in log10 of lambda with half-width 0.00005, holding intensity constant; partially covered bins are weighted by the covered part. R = 0.8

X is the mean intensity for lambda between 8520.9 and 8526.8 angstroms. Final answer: 18.4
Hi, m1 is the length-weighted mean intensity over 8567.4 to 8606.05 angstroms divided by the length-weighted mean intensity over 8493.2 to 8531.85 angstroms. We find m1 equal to 1.0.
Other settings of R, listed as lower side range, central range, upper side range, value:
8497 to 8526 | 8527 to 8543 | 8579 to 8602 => 0.1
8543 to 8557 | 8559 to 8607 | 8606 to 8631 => -2.6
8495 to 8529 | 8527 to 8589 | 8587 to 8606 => 1.3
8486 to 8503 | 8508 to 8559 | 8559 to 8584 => 3.0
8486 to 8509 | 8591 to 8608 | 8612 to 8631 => 0.1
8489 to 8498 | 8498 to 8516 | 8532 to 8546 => 0.7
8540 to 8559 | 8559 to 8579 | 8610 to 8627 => -1.2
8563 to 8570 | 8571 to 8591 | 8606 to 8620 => 0.0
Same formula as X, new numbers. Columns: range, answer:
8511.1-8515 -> 18.5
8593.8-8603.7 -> 18.3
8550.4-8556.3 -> 17.6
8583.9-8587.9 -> 17.7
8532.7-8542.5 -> 18.4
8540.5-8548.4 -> 18.3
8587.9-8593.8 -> 18.8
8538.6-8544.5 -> 18.7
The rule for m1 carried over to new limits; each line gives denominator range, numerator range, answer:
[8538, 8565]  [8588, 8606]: 1.06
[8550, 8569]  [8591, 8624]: 1.02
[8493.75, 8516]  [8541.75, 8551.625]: 0.91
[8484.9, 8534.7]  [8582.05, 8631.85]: 1.00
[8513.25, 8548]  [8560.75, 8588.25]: 1.01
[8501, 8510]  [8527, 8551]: 1.01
